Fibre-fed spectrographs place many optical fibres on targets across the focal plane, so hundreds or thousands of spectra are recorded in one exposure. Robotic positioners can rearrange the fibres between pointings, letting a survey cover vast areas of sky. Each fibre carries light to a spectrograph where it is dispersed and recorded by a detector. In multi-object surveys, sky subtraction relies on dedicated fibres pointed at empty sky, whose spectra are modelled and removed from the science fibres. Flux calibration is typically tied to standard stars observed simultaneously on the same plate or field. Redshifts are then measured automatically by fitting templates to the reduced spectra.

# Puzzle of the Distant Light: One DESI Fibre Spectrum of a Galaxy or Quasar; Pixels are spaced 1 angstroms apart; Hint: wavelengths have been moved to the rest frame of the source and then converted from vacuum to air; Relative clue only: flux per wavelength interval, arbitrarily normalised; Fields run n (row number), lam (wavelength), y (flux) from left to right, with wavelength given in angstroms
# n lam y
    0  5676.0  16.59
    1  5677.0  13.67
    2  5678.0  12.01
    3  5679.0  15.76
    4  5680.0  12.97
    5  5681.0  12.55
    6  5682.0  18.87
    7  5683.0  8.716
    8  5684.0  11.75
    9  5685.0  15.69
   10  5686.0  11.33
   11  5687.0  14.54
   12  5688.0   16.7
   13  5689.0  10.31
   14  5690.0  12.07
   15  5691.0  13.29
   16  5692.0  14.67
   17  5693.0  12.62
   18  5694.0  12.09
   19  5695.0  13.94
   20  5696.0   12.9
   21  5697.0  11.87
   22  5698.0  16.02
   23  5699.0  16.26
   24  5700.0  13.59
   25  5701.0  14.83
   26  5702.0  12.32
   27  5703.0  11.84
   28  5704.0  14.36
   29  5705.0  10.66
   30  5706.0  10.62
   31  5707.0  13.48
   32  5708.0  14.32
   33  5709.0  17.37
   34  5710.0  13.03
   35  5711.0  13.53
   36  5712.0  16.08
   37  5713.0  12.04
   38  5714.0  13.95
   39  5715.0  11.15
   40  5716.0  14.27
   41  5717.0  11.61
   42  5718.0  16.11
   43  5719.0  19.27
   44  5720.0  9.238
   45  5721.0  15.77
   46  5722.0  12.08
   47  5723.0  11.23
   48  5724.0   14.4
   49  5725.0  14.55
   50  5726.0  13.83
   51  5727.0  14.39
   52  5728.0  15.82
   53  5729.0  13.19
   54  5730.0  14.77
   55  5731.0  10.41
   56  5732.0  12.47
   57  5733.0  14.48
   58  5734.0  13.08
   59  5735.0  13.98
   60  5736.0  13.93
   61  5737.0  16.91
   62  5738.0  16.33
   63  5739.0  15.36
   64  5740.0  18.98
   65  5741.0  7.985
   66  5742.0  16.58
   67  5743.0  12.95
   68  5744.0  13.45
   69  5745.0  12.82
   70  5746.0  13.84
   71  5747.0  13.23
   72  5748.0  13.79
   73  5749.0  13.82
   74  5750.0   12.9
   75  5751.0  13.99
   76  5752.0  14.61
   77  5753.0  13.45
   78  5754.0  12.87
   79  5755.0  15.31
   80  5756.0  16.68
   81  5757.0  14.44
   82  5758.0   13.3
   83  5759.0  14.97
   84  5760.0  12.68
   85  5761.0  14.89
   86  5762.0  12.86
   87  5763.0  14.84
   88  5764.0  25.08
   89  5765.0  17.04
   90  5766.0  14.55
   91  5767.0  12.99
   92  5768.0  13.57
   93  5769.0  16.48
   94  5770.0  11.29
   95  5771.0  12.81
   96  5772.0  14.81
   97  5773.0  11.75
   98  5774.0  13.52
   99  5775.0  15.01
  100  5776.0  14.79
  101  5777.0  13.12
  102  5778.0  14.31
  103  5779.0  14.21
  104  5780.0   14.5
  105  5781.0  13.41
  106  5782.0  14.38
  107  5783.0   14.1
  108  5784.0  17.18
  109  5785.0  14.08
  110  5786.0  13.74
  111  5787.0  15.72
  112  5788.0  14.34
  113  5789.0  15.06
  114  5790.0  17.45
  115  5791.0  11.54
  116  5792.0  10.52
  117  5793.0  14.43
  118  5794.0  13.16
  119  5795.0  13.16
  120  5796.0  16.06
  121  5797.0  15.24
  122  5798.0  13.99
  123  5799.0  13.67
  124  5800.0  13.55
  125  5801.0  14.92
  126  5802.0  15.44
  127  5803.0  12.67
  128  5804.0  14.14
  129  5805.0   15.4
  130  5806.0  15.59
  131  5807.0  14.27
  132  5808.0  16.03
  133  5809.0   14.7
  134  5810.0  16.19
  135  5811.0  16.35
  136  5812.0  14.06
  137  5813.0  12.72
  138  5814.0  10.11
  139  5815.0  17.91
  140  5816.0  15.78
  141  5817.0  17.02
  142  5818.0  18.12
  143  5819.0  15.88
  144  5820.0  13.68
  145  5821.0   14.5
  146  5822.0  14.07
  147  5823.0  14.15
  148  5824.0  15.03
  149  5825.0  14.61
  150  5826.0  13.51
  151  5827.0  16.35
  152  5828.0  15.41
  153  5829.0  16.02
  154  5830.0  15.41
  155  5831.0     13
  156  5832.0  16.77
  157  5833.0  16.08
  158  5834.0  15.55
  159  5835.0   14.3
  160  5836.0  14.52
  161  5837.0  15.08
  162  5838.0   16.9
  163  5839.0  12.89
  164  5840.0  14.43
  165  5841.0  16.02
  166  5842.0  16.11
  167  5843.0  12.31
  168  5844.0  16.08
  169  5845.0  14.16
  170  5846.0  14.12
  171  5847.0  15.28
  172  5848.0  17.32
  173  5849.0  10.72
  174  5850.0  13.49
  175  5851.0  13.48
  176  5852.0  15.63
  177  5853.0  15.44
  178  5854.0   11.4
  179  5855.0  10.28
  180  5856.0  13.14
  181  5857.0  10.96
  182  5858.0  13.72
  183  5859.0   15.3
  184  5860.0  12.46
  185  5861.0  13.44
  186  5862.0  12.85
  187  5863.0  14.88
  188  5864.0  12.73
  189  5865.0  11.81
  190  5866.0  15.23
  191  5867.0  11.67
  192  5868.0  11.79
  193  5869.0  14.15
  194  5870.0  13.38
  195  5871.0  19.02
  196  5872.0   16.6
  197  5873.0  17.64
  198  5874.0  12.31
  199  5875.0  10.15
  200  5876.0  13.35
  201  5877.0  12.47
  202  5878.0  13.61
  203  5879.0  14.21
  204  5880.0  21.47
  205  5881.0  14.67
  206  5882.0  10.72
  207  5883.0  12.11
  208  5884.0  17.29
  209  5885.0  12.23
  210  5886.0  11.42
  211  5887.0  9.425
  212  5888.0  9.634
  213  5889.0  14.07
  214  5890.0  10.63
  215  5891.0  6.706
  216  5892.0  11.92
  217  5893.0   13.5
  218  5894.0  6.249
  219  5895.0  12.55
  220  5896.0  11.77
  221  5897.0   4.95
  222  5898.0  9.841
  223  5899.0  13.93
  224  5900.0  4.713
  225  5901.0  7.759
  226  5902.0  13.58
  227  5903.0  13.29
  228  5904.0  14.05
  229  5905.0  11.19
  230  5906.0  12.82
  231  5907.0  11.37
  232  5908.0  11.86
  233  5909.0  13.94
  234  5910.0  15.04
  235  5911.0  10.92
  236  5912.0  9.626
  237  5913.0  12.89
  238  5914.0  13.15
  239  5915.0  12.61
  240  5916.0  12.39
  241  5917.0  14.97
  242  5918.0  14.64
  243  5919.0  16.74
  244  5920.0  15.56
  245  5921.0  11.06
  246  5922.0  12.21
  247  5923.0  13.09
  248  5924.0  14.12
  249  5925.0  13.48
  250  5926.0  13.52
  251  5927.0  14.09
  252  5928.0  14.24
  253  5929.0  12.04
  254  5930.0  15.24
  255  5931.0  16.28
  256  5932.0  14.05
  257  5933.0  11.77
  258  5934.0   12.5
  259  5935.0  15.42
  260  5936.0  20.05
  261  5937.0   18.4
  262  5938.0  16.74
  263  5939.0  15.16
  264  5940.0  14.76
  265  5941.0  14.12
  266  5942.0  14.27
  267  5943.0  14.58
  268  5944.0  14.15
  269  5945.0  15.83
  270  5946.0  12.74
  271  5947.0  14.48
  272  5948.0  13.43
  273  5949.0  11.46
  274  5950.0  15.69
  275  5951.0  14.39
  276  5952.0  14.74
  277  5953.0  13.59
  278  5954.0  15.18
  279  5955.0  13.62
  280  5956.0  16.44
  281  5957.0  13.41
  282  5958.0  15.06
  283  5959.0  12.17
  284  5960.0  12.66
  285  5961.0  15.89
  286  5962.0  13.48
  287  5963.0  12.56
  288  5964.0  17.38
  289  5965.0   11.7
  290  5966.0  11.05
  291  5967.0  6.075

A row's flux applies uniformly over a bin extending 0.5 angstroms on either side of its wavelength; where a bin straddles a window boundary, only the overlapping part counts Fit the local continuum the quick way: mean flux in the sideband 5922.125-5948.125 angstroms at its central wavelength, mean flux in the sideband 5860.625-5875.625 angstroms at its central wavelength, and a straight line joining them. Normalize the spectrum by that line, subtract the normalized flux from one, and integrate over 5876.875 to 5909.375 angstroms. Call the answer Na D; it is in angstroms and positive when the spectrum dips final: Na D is 5.3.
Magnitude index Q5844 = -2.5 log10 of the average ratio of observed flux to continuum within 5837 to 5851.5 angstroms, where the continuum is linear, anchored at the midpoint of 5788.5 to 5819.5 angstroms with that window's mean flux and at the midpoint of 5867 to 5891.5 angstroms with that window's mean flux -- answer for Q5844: -0.05 mag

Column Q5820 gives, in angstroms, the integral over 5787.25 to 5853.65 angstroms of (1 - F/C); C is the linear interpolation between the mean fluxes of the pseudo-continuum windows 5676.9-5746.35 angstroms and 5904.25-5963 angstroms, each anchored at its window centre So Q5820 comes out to -4.4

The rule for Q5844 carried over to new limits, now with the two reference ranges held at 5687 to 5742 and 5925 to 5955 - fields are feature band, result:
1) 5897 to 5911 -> 0.244 mag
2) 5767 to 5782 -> 0.011 mag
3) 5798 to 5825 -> -0.055 mag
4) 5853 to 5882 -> 0.045 mag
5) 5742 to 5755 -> 0.016 mag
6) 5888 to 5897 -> 0.339 mag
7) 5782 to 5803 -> -0.023 mag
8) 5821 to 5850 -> -0.049 mag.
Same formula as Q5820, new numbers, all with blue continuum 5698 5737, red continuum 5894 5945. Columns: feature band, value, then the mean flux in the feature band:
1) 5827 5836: -1.3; 15.3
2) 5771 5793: -1.0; 14.1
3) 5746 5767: -1.7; 14.7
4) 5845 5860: -0.2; 13.6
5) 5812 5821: -1.1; 15.1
